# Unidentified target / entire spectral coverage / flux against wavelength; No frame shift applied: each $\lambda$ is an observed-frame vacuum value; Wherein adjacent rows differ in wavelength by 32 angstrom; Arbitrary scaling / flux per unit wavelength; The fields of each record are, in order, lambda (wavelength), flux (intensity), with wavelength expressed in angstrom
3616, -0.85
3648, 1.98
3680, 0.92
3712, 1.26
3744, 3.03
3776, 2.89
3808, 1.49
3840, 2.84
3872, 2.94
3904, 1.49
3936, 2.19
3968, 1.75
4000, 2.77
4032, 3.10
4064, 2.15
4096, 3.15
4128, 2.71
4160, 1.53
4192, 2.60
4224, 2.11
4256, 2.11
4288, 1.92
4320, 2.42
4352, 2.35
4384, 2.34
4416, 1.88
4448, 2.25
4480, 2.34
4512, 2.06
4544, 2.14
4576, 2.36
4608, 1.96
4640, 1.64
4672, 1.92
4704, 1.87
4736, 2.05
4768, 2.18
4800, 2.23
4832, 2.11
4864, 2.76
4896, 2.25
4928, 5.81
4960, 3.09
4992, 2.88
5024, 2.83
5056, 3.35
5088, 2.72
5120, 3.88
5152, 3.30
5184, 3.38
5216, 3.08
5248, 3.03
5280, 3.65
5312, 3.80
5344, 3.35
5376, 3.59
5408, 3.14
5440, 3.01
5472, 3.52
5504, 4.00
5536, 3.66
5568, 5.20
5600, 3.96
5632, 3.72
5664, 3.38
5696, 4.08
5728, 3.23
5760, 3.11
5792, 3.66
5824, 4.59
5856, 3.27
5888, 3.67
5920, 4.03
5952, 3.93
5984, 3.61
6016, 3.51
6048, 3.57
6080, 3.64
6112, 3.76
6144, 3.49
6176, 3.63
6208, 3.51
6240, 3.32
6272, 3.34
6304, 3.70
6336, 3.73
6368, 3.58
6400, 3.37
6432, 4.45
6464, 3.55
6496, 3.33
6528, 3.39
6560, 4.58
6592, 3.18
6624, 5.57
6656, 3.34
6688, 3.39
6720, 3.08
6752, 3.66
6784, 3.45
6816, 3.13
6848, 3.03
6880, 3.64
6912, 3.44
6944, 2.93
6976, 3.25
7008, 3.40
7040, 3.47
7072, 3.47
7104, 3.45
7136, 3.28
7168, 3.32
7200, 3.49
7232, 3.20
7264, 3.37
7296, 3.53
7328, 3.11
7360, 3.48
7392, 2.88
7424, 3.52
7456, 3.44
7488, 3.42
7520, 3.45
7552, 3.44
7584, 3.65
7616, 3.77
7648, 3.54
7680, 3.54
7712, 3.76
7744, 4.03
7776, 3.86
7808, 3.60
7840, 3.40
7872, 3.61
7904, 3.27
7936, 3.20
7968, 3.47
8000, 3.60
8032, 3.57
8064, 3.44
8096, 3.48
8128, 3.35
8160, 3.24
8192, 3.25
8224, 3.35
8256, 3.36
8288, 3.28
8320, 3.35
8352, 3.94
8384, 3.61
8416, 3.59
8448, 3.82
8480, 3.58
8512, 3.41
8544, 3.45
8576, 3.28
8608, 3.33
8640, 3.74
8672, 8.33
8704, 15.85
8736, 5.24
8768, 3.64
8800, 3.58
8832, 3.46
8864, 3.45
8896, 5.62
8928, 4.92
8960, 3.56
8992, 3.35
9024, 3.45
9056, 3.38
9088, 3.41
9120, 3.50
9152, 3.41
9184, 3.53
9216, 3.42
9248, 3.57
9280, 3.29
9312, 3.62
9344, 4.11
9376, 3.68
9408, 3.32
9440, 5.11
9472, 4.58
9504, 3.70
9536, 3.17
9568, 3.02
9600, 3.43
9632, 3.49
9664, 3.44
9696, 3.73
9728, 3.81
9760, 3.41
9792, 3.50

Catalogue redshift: 0.32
